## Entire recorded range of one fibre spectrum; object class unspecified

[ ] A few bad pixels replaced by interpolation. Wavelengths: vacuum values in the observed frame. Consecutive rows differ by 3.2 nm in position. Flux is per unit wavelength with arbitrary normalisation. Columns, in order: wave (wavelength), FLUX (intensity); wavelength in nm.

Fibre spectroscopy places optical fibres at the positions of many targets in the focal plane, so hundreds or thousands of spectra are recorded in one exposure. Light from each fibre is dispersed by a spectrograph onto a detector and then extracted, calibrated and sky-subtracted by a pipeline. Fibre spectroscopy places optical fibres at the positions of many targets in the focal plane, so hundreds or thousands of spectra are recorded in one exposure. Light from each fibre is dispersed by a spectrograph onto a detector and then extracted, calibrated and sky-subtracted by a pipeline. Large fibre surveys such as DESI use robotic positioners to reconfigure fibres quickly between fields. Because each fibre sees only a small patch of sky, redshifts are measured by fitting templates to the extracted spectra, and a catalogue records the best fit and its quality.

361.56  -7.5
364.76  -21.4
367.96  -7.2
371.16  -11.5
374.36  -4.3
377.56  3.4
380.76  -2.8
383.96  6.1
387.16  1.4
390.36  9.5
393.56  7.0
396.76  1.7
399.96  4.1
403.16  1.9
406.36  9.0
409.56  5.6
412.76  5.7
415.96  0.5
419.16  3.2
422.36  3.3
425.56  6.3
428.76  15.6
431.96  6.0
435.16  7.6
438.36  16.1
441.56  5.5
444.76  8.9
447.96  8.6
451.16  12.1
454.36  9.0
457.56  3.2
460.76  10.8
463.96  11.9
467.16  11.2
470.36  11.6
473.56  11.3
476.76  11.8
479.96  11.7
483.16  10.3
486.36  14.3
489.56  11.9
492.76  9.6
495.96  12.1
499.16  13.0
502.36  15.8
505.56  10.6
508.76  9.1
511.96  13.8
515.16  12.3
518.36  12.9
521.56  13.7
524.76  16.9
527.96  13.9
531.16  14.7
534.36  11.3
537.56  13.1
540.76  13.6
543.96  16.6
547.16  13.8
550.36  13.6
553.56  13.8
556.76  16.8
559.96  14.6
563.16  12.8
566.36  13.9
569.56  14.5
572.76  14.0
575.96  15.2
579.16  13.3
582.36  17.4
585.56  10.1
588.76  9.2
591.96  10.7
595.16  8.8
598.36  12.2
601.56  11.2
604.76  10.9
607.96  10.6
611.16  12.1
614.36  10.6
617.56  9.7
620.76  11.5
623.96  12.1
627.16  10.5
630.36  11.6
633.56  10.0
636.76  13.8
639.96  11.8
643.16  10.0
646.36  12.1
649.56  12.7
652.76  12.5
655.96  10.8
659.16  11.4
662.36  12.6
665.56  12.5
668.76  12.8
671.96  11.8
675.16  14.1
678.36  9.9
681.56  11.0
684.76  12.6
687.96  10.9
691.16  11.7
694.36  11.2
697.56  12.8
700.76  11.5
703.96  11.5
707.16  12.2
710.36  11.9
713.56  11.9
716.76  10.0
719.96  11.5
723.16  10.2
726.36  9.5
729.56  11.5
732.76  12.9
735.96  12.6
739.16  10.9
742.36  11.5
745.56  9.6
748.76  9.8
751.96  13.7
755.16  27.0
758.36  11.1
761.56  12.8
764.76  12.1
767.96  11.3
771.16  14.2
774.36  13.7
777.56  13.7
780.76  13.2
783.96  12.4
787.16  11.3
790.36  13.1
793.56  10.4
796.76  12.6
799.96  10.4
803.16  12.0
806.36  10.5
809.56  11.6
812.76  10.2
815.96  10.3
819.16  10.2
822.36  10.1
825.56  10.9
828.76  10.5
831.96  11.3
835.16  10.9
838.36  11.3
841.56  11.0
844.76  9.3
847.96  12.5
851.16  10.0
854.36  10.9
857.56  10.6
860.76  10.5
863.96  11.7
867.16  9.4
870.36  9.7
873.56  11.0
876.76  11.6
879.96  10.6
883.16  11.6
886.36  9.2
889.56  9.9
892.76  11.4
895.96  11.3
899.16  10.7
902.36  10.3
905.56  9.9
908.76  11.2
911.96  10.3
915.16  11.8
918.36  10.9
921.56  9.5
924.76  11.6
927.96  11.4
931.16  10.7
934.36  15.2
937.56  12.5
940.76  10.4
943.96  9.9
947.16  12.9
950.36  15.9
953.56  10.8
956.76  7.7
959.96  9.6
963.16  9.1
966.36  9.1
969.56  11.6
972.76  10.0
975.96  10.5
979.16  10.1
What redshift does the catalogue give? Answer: 0.15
